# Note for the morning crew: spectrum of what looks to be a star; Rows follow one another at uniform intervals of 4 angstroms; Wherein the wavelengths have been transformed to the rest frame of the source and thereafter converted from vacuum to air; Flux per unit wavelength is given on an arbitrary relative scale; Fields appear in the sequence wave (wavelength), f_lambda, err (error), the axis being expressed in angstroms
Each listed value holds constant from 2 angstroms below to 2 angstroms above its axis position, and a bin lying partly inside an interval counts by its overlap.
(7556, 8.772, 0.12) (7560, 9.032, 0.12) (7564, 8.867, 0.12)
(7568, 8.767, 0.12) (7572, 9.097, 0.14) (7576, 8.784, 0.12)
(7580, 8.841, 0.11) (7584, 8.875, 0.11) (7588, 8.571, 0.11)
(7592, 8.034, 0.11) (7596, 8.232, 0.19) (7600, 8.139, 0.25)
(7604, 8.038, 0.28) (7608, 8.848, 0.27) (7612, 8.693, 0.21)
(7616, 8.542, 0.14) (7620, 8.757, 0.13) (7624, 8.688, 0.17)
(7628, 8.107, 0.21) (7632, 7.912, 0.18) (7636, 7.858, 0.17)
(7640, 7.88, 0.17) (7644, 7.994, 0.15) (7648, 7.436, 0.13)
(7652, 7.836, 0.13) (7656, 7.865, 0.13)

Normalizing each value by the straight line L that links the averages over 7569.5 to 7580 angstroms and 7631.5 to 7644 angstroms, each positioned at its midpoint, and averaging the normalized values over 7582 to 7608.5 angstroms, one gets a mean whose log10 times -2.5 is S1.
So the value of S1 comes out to 0.03 mag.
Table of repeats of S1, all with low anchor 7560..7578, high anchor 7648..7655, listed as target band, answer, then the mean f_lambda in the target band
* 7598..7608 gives 0.02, 8.24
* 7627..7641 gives 0.01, 7.93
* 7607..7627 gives -0.06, 8.67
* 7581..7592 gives 0.01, 8.61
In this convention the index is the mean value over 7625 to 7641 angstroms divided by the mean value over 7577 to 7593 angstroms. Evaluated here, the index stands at 0.93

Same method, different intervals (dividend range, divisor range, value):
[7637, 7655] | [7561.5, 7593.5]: 0.89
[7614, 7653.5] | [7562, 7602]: 0.94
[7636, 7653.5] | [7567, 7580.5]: 0.88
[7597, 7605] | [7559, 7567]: 0.91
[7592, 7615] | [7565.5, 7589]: 0.95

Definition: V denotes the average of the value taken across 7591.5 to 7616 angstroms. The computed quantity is 8.37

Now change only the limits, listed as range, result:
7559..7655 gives 8.4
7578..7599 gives 8.49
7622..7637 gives 8.16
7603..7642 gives 8.34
